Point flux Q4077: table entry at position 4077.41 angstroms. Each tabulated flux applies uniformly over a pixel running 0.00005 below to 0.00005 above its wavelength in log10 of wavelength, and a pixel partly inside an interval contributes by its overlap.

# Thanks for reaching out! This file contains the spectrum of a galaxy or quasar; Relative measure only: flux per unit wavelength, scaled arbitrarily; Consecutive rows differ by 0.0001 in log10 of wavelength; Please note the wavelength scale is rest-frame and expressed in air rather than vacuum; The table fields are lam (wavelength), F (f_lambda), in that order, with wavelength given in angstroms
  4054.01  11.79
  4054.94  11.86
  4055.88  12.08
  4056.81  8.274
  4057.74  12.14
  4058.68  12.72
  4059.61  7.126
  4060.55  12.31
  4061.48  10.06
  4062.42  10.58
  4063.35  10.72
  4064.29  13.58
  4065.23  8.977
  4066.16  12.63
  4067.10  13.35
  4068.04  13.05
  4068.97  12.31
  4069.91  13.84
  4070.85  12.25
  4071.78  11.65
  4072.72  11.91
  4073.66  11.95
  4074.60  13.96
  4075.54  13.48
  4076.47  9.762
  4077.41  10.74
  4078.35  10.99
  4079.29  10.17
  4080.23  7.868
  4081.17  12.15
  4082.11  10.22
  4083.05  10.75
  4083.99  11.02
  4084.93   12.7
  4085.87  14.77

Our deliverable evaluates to 10.74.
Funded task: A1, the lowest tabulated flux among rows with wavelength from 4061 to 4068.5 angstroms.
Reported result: 8.977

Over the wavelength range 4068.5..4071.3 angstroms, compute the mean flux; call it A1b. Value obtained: 12.8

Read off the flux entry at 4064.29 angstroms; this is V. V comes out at 13.58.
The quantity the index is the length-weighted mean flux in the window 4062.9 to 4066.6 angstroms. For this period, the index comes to 11.5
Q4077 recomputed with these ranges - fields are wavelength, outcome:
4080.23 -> 7.868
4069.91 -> 13.84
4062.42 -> 10.58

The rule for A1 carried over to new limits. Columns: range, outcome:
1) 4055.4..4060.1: 7.126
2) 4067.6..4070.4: 12.31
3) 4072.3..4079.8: 9.762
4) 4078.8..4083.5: 7.868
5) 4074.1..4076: 13.48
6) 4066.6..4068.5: 13.05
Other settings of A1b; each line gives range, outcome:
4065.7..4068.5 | 13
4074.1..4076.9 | 12.5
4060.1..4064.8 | 11.4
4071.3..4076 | 12.6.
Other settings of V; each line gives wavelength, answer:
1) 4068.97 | 12.31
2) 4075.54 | 13.48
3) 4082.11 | 10.22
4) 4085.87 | 14.77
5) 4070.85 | 12.25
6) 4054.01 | 11.79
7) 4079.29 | 10.17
